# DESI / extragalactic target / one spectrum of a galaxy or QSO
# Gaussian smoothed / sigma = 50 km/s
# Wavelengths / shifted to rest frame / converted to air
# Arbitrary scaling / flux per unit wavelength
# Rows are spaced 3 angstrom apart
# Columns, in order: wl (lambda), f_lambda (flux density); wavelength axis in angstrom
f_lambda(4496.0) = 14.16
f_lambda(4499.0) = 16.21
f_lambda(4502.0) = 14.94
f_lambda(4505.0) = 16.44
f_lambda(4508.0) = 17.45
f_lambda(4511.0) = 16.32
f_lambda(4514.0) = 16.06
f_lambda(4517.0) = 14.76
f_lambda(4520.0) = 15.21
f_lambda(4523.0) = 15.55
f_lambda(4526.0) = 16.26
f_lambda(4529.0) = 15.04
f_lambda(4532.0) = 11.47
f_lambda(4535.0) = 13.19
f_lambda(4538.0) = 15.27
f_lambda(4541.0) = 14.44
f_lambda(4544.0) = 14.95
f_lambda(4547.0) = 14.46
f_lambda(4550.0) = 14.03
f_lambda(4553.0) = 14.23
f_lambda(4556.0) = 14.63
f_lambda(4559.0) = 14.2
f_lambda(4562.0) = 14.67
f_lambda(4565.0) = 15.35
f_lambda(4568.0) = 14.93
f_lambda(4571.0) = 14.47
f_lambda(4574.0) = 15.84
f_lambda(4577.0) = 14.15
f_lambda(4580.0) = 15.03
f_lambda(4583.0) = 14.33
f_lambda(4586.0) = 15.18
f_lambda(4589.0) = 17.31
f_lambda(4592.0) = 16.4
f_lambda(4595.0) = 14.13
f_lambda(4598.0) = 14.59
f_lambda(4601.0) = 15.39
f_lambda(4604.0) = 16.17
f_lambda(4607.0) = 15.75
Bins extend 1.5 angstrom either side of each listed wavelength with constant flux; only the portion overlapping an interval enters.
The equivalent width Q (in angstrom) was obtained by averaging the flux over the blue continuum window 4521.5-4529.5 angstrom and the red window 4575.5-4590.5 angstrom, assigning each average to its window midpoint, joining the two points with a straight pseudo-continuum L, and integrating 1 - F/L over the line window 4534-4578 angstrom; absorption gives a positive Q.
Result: 2.3 angstrom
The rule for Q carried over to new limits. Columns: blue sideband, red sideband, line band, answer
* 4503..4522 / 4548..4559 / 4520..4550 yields 1.07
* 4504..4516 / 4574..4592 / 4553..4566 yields 0.90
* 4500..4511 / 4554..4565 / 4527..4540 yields 1.30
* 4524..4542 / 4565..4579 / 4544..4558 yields 0.18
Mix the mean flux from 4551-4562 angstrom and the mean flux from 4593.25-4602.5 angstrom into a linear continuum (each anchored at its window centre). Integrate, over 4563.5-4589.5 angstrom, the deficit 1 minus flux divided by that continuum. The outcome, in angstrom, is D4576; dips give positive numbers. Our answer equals -1.0 angstrom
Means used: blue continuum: 14.4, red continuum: 14.7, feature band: 15.1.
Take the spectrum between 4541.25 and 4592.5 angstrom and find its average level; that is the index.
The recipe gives 14.9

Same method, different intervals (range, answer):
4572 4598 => 15.2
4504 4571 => 14.9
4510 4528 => 15.7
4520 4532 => 15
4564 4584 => 14.9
